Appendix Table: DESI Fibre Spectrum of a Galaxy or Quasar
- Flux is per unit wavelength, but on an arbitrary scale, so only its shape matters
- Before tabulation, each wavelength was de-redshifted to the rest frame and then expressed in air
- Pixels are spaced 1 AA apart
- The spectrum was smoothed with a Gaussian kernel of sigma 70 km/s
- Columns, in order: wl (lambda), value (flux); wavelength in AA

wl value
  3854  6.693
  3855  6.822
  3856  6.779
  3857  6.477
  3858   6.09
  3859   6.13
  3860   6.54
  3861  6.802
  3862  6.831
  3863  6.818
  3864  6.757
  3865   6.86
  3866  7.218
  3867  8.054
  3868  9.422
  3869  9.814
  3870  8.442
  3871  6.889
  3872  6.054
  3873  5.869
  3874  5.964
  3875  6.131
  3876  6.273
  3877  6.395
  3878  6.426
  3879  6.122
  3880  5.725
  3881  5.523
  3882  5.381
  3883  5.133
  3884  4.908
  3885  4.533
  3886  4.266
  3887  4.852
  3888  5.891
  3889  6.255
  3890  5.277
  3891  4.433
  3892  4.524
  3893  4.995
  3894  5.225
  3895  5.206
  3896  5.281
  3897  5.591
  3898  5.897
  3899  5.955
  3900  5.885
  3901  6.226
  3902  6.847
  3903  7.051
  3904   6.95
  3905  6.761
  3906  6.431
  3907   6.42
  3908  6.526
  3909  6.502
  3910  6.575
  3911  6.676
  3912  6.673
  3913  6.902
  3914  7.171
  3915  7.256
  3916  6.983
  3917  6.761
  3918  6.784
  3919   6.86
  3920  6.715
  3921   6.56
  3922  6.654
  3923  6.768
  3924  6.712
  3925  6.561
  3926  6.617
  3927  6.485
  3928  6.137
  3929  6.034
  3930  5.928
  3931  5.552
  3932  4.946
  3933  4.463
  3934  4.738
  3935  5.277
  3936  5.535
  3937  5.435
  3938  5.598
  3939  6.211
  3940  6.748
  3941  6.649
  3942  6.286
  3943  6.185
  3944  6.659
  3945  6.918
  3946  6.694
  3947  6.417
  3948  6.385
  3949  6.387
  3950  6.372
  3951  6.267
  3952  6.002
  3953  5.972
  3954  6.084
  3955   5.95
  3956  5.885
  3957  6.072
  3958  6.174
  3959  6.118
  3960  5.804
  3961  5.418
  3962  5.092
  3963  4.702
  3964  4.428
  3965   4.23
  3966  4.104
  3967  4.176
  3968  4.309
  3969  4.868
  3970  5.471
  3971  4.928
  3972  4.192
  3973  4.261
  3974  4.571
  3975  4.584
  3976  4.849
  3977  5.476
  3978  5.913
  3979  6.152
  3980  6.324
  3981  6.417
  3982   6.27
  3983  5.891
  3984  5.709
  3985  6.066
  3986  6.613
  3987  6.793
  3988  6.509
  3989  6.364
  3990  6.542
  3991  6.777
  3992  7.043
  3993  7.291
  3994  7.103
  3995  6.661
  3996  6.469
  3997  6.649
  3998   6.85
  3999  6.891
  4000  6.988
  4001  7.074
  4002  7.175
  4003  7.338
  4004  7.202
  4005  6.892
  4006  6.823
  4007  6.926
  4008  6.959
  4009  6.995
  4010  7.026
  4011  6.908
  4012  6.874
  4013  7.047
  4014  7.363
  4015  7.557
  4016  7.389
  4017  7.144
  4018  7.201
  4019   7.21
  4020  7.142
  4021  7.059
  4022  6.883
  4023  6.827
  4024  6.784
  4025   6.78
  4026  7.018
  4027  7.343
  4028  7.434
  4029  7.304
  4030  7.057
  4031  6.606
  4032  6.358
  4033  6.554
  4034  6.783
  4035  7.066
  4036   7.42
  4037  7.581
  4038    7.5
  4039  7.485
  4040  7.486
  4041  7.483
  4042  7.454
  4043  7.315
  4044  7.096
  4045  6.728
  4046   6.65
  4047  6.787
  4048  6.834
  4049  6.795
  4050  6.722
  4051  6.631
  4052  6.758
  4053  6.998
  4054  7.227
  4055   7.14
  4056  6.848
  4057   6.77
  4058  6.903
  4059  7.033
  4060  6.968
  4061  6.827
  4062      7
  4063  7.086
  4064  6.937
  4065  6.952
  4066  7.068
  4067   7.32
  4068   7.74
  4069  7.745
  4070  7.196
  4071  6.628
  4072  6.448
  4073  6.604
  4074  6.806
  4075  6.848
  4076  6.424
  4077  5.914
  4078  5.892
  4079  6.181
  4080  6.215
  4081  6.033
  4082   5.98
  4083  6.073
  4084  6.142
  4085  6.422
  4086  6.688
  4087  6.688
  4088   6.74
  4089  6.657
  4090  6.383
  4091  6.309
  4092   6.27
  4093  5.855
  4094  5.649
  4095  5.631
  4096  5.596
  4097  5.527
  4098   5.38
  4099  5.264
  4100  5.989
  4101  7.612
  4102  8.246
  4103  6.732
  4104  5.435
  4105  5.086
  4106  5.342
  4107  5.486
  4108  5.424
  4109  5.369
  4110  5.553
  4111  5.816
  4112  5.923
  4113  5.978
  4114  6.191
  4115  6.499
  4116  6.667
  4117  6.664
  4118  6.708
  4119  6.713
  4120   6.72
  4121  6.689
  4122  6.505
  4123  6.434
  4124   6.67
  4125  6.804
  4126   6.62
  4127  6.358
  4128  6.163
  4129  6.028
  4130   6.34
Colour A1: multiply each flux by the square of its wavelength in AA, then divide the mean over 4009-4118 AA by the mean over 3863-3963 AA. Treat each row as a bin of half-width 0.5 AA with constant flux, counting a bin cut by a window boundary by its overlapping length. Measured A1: 1.2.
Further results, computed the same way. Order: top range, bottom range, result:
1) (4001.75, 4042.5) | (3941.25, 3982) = 1.31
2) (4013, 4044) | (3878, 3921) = 1.27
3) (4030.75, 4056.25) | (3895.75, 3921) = 1.14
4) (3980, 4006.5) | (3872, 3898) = 1.30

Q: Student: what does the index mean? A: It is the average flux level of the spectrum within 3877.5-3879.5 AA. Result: 6.27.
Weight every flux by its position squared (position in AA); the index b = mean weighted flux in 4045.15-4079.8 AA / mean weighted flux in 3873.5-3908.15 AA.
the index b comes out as 1.3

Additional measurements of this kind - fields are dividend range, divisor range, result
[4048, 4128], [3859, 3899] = 1.17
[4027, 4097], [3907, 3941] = 1.15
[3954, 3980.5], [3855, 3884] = 0.82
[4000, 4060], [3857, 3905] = 1.23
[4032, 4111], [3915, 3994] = 1.18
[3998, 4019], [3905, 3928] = 1.11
